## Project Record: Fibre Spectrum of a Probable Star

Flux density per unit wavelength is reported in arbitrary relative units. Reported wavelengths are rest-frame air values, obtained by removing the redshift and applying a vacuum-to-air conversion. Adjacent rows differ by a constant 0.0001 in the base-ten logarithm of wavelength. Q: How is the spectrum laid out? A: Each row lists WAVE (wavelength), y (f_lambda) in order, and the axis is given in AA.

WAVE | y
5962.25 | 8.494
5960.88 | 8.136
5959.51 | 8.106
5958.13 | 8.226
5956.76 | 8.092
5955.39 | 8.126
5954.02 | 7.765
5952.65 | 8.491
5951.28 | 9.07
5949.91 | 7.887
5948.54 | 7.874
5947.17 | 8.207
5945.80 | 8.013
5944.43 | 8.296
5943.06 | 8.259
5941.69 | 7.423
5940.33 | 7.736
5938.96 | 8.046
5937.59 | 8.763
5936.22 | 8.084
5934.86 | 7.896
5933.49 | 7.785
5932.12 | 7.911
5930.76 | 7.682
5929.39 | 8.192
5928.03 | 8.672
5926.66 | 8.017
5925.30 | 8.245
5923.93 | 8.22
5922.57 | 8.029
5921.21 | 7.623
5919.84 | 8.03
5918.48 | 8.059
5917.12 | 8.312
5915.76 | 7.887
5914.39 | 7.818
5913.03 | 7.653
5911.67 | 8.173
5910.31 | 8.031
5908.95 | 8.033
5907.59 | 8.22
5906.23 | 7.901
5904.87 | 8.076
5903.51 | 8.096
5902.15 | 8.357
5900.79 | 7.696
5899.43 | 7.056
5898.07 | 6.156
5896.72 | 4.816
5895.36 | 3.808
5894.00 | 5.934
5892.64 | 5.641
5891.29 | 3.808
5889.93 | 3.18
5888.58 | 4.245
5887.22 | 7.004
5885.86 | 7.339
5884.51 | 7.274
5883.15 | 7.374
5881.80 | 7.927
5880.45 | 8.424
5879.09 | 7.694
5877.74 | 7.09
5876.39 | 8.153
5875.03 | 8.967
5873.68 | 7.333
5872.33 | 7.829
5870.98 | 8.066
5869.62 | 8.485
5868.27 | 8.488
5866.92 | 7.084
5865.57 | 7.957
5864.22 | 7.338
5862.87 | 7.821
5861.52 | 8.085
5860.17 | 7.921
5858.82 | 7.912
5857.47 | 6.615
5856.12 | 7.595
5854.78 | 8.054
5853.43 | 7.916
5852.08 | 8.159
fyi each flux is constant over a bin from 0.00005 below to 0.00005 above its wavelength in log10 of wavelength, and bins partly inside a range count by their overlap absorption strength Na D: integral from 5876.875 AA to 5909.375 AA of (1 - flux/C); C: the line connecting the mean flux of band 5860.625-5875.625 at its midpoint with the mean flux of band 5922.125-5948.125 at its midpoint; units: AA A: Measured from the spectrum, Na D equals 5.2 AA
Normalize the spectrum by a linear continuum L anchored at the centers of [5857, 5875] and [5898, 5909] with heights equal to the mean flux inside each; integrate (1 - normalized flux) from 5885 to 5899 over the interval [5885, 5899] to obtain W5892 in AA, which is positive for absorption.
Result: 4.6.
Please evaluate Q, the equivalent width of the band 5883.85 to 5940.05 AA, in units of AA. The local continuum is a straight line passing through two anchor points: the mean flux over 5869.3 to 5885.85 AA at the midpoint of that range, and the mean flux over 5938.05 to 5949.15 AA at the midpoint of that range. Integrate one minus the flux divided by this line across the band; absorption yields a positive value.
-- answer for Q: 4.3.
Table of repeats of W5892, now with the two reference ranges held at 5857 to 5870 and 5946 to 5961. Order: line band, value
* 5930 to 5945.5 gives 0.2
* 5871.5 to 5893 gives 2.7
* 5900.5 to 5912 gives -0.2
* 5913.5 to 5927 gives 0.0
